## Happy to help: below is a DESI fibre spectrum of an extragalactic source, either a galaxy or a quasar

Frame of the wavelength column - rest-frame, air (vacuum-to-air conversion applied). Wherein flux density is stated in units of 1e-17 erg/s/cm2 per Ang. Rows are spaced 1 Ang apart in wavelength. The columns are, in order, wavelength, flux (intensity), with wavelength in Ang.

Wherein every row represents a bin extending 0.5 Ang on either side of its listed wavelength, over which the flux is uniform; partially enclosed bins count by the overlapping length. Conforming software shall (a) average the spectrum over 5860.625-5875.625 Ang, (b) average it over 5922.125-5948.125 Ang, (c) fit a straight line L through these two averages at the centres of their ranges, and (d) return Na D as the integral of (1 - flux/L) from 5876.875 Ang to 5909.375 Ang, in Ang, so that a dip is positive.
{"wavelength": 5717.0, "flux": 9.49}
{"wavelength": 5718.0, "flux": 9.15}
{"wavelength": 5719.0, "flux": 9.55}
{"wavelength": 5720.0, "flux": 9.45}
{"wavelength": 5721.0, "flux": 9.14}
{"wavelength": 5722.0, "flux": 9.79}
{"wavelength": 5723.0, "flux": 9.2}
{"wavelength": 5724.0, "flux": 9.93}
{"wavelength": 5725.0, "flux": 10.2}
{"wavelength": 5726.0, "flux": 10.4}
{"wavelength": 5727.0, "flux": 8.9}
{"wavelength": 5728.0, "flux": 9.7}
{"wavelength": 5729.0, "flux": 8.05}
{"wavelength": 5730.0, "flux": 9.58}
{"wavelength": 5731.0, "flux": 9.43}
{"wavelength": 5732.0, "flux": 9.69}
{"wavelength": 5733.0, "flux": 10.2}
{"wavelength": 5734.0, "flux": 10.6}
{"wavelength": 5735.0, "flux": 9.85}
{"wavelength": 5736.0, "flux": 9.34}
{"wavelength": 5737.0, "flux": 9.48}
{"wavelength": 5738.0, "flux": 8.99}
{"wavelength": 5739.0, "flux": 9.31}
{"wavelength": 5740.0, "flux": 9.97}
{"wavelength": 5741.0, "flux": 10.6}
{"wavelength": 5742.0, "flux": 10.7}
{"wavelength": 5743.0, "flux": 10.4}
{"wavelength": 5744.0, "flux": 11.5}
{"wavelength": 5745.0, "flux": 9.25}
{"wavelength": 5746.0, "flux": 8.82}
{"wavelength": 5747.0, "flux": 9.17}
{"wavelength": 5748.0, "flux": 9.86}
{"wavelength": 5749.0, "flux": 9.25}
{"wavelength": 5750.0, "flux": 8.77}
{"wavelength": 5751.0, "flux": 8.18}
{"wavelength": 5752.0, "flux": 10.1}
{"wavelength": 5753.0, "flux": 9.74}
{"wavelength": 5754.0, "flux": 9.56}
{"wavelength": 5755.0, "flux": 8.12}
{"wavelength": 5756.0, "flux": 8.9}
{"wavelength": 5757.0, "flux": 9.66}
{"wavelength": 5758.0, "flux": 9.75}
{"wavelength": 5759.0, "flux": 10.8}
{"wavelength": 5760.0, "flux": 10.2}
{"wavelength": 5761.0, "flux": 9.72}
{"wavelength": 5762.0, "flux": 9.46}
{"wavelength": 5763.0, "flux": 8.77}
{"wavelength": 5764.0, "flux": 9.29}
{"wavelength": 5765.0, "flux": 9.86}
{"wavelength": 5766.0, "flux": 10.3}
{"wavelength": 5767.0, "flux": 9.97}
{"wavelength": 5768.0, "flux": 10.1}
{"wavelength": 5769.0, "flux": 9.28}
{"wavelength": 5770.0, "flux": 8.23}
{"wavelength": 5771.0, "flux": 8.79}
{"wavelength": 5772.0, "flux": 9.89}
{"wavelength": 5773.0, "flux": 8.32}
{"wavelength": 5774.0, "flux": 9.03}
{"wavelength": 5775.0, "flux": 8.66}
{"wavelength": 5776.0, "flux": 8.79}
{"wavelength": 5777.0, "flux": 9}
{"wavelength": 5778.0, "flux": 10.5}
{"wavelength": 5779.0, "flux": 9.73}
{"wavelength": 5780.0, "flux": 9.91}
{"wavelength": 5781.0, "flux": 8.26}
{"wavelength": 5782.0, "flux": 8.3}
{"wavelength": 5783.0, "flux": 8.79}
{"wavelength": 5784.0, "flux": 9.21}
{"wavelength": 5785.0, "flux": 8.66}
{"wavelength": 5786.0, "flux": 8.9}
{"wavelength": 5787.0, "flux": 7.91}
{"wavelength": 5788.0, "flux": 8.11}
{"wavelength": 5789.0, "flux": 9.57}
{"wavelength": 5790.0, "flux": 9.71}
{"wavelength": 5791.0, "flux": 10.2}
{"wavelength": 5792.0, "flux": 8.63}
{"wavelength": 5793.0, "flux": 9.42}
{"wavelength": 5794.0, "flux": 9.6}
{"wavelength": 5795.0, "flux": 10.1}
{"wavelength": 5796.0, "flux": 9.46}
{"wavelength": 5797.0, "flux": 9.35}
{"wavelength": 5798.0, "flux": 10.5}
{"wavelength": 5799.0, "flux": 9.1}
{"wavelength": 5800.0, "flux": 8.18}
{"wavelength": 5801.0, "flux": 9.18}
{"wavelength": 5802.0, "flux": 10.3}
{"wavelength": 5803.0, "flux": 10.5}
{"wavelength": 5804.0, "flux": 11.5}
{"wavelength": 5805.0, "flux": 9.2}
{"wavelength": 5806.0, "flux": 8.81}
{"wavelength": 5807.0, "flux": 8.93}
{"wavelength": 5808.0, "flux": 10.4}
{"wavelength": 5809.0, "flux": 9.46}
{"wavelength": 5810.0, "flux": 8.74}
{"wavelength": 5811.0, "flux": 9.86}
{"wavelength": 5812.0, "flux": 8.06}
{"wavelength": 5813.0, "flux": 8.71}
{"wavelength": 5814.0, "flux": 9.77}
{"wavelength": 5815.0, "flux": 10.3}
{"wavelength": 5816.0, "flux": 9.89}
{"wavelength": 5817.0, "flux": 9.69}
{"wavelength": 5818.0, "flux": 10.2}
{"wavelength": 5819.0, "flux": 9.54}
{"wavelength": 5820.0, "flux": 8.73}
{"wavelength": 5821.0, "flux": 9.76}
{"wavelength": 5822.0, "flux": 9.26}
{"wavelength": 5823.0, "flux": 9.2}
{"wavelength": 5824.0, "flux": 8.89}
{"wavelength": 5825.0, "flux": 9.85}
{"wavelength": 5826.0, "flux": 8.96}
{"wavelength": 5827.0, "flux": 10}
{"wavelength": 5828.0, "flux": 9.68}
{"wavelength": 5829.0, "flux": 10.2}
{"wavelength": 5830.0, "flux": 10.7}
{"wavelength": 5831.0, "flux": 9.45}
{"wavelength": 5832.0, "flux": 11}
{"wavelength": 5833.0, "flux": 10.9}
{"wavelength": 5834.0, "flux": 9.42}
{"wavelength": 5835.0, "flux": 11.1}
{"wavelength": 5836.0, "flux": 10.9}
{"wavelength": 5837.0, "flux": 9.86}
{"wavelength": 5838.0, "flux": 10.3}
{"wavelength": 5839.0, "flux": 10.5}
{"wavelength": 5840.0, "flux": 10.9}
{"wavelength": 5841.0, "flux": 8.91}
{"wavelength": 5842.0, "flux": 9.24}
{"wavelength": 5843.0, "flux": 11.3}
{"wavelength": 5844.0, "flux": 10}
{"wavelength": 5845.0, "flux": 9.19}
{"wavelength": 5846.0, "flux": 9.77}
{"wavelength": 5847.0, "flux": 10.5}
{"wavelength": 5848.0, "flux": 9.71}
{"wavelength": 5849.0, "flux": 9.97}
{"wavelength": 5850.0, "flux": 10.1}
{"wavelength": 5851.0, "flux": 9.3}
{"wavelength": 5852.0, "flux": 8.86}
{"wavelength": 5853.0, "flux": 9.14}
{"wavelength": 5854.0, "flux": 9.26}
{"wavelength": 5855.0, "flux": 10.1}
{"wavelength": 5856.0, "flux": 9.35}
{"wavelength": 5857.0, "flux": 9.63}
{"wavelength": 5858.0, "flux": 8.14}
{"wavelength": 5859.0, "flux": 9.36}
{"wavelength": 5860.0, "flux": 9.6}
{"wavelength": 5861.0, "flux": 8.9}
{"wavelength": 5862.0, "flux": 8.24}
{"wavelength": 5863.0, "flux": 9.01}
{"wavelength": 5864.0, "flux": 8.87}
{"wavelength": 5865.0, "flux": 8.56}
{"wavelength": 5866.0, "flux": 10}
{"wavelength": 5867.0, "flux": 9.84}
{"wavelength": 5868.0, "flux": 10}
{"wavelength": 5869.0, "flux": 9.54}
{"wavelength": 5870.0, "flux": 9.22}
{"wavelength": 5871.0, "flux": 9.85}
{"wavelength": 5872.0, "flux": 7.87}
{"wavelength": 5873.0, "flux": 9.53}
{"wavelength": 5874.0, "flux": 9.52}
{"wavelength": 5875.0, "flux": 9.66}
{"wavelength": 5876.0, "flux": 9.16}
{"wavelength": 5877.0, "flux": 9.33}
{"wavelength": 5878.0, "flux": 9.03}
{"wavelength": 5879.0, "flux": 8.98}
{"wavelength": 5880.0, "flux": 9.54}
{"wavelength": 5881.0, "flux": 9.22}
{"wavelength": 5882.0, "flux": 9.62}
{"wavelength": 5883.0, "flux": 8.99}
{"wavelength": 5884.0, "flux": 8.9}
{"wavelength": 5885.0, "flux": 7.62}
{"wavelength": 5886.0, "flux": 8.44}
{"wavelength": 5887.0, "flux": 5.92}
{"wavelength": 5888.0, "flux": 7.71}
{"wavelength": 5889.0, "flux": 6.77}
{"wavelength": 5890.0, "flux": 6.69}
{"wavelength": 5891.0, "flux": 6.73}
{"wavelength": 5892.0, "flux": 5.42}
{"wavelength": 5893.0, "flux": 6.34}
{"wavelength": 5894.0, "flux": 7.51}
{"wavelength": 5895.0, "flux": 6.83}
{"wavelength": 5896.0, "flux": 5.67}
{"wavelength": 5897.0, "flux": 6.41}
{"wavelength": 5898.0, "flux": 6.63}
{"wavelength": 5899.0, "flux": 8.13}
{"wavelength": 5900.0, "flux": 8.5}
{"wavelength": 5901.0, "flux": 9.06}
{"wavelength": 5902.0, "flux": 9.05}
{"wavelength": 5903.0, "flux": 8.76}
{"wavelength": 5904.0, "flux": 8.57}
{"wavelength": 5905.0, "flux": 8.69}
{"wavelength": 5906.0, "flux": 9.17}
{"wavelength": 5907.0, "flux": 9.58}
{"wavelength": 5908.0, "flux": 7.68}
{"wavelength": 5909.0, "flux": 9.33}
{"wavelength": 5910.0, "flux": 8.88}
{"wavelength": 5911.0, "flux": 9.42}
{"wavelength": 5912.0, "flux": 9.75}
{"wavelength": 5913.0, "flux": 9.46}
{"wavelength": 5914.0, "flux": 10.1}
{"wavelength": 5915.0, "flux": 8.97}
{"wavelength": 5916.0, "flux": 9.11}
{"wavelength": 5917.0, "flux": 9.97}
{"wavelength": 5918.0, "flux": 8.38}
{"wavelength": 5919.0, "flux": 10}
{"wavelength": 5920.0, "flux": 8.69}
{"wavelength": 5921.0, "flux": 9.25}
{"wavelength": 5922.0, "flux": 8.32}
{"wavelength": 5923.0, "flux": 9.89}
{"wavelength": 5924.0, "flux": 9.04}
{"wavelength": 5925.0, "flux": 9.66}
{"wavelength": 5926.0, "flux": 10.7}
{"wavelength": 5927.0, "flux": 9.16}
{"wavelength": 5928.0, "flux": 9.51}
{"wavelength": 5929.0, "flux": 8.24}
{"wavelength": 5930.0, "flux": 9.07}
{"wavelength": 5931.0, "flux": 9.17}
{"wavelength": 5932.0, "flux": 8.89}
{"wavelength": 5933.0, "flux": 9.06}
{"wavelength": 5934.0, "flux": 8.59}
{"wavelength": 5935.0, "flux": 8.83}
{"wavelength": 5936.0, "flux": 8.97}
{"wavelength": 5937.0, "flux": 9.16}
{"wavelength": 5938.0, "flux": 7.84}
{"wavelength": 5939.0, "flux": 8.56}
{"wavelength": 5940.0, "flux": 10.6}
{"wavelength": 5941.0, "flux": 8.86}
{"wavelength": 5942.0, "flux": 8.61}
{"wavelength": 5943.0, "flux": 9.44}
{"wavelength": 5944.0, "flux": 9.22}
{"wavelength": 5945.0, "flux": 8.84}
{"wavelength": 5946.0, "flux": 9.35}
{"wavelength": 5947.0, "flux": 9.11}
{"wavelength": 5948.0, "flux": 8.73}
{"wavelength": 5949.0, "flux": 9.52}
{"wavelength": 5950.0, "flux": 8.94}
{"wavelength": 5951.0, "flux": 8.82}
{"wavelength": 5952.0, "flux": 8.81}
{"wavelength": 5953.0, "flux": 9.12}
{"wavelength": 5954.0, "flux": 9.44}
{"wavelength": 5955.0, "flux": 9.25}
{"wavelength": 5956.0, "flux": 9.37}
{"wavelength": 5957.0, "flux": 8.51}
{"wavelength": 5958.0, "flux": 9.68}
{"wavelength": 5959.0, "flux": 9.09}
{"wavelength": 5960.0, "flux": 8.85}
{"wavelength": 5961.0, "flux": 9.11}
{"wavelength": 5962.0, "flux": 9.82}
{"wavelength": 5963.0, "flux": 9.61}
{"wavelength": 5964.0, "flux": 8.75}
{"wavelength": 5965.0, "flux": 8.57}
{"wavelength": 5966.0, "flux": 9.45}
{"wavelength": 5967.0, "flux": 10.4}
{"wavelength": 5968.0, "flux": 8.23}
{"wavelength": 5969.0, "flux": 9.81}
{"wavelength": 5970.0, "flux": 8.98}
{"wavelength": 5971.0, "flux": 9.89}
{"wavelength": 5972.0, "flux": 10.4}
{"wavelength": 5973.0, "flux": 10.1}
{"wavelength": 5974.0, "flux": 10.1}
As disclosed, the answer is 4.2 Ang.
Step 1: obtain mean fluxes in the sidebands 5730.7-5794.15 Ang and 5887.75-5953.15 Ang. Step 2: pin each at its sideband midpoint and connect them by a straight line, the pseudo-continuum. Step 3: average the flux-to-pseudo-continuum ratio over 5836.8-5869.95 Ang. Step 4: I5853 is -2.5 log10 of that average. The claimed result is -0.07 mag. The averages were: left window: 9.42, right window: 8.67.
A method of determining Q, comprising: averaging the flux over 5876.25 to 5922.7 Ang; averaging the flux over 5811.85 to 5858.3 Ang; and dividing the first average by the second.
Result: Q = 0.86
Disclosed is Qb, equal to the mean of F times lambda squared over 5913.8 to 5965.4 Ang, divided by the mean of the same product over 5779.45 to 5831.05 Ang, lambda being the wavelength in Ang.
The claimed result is 1.02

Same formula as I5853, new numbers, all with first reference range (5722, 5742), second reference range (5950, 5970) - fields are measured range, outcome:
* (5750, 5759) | 0.04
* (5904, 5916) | 0.02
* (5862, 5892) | 0.08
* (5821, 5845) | -0.06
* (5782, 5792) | 0.07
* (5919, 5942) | 0.02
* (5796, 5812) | 0.00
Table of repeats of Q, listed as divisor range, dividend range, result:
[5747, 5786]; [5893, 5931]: 0.94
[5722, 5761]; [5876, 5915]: 0.86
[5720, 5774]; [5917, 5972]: 0.96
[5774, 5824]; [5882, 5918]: 0.87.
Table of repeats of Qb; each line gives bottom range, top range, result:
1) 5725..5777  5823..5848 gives 1.09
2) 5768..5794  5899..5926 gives 1.05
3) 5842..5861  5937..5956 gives 0.98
